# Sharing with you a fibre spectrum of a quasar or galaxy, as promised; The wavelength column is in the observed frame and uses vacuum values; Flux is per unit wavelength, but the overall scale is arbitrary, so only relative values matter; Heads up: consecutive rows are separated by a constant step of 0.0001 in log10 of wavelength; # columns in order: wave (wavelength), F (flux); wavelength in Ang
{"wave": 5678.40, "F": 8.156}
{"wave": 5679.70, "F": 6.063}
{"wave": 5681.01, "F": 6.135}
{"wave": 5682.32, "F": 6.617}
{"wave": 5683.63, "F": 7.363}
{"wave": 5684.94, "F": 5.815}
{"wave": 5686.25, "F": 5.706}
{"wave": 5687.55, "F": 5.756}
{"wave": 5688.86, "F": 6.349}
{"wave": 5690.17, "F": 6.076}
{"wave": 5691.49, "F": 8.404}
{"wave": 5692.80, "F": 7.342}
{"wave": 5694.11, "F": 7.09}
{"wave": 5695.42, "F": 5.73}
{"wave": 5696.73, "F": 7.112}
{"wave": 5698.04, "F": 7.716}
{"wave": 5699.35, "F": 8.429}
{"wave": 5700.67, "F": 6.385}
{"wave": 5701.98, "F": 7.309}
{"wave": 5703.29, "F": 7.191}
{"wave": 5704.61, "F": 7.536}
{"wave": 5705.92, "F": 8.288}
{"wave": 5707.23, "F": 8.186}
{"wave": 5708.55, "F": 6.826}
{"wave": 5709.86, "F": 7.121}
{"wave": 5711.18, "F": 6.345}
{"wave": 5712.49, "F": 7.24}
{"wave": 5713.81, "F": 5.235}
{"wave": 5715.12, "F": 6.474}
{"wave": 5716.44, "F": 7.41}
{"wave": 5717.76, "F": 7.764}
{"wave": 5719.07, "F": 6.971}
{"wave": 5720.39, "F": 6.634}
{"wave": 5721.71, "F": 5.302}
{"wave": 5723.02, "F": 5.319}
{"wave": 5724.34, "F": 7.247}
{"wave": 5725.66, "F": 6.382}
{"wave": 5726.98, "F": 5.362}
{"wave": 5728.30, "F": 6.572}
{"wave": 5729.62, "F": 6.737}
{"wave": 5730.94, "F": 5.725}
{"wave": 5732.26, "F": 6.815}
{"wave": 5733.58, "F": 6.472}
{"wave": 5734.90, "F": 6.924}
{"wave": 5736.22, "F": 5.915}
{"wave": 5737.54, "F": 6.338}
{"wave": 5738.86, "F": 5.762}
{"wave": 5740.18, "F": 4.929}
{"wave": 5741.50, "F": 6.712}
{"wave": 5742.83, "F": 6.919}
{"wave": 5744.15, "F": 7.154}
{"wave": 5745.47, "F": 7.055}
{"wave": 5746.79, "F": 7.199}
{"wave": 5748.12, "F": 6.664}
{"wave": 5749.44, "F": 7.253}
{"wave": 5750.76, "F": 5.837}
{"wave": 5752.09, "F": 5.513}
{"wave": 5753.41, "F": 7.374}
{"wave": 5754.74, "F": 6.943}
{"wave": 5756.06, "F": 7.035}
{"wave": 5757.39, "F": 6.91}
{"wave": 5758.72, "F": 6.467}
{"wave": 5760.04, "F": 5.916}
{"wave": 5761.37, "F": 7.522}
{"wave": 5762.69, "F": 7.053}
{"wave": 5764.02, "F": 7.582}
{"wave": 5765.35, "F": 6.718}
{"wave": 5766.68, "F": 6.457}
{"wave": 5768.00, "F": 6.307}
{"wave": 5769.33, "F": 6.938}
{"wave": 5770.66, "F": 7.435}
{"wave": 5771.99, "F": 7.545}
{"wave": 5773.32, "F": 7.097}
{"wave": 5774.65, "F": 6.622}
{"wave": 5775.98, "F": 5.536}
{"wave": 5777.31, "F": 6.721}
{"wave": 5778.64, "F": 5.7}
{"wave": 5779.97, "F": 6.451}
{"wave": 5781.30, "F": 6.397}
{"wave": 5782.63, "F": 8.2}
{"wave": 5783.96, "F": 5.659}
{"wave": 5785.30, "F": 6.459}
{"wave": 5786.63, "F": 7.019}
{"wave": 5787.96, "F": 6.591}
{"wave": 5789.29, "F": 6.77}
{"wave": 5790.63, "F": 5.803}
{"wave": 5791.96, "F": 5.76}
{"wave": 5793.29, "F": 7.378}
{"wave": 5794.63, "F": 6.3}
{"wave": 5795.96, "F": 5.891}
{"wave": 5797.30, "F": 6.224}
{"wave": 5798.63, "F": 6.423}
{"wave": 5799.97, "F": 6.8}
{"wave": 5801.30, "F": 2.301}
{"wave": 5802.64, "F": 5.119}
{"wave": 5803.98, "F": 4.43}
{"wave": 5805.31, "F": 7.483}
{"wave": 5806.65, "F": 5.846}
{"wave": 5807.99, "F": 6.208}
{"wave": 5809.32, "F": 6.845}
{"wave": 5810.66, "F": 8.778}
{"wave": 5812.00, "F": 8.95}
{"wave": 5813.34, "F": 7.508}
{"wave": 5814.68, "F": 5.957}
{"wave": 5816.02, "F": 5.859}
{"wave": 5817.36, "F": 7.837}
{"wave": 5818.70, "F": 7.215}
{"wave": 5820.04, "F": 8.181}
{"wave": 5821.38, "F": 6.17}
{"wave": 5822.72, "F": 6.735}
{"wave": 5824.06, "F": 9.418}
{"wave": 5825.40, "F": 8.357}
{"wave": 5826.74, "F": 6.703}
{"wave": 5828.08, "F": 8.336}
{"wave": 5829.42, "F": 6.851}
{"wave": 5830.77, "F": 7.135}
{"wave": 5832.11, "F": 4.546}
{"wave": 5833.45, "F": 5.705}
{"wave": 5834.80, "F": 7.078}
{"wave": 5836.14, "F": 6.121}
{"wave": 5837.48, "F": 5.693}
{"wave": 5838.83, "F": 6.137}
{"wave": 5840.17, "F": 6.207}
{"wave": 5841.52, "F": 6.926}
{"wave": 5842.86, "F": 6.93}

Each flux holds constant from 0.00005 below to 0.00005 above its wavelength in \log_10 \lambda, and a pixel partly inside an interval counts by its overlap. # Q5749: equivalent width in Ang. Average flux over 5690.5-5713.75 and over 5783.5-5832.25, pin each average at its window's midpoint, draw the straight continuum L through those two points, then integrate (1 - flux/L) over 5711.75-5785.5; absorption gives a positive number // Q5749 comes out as 4.2 Ang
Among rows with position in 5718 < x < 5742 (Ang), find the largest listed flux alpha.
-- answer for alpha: 7.247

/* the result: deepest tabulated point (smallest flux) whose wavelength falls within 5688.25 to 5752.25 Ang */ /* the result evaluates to 4.929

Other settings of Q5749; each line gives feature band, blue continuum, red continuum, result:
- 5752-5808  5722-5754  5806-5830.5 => 3.41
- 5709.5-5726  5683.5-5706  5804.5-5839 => 0.90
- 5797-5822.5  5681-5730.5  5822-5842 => 0.93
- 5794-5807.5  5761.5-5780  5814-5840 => 2.21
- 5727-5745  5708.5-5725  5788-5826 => 0.71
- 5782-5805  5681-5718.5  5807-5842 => 2.90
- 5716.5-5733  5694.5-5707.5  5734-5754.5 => 1.10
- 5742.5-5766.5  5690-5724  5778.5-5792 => -0.50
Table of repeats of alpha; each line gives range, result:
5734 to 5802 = 8.2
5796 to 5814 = 8.95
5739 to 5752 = 7.253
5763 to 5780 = 7.582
